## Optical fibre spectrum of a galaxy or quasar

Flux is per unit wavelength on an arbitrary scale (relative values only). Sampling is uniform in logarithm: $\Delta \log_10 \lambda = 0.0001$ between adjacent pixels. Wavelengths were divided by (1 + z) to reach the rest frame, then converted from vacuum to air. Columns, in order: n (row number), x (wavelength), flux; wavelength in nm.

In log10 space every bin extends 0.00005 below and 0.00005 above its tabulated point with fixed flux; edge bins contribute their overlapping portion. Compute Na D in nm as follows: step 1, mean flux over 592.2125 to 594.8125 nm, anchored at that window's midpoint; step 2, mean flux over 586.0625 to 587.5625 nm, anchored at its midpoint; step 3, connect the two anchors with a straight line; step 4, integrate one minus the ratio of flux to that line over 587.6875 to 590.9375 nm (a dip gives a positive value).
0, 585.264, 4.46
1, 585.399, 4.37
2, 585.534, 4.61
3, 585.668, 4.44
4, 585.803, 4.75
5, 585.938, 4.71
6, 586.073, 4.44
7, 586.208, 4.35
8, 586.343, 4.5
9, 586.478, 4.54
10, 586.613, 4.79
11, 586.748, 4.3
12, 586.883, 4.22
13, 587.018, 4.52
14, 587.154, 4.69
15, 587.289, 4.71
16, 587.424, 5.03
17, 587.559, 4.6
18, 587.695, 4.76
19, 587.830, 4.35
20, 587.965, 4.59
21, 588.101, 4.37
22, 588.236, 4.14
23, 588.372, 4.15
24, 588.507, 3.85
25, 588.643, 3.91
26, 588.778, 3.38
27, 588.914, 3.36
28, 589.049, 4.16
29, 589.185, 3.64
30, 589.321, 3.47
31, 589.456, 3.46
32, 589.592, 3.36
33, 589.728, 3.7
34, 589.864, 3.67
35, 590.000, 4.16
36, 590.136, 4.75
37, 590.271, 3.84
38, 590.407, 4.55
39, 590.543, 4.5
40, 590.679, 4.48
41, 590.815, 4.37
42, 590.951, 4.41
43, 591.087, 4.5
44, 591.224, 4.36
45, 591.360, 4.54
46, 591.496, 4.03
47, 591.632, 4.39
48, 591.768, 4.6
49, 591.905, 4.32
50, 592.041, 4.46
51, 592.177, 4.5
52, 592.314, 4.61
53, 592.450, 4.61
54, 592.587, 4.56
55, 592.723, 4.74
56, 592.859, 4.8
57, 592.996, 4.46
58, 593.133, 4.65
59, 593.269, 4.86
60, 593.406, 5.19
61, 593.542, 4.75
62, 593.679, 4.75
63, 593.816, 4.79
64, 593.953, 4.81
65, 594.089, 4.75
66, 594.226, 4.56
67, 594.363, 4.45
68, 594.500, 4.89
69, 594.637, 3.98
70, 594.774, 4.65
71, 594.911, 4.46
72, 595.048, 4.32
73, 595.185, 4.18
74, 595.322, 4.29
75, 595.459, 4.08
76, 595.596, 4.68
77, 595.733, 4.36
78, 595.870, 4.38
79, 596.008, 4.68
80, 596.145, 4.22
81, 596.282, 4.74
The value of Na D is 0.40 nm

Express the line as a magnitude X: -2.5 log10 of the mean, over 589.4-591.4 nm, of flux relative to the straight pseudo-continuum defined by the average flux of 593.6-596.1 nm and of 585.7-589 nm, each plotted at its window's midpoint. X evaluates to 0.06 mag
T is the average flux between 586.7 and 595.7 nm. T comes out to 4.36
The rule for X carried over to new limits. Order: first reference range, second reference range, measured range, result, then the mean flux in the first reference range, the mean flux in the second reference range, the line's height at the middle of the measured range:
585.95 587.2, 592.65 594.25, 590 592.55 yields 0.06 mag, 4.49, 4.77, 4.68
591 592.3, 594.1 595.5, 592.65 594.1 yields -0.09 mag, 4.42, 4.41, 4.41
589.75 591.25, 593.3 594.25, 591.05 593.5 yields 0.00 mag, 4.31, 4.81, 4.58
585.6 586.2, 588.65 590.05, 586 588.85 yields -0.06 mag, 4.57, 3.64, 4.16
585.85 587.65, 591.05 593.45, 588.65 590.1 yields 0.24 mag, 4.57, 4.56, 4.57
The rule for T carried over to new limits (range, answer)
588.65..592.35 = 4.12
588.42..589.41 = 3.69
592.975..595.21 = 4.63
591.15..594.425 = 4.61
